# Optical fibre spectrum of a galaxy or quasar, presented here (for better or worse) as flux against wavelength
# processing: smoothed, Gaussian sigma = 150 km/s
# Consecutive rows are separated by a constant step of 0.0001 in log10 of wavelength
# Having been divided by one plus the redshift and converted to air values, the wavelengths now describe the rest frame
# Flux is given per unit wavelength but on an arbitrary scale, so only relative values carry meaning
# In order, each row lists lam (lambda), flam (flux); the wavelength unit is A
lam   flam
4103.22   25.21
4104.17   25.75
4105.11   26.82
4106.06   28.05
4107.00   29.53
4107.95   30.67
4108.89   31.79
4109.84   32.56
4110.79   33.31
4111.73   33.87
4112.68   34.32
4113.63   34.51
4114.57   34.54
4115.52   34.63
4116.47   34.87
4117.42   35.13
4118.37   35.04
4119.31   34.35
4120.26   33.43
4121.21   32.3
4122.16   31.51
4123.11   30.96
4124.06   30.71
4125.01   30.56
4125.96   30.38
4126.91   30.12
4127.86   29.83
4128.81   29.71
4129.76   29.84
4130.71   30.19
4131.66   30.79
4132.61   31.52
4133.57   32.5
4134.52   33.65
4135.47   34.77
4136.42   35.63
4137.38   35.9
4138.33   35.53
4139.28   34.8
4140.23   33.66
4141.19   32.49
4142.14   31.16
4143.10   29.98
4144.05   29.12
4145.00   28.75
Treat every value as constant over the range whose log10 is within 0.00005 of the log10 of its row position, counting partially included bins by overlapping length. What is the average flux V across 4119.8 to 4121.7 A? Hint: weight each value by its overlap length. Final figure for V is 32.8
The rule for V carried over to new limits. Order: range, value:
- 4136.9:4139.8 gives 35.4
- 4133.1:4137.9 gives 34.5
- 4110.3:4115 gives 34.1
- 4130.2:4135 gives 31.7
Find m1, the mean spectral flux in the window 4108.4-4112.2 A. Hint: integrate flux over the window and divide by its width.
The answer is 32.9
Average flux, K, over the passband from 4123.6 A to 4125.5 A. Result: 30.6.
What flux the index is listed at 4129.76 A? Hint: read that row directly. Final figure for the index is 29.84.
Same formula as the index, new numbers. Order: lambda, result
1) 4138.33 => 35.53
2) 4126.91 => 30.12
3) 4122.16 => 31.51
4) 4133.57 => 32.5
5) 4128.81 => 29.71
